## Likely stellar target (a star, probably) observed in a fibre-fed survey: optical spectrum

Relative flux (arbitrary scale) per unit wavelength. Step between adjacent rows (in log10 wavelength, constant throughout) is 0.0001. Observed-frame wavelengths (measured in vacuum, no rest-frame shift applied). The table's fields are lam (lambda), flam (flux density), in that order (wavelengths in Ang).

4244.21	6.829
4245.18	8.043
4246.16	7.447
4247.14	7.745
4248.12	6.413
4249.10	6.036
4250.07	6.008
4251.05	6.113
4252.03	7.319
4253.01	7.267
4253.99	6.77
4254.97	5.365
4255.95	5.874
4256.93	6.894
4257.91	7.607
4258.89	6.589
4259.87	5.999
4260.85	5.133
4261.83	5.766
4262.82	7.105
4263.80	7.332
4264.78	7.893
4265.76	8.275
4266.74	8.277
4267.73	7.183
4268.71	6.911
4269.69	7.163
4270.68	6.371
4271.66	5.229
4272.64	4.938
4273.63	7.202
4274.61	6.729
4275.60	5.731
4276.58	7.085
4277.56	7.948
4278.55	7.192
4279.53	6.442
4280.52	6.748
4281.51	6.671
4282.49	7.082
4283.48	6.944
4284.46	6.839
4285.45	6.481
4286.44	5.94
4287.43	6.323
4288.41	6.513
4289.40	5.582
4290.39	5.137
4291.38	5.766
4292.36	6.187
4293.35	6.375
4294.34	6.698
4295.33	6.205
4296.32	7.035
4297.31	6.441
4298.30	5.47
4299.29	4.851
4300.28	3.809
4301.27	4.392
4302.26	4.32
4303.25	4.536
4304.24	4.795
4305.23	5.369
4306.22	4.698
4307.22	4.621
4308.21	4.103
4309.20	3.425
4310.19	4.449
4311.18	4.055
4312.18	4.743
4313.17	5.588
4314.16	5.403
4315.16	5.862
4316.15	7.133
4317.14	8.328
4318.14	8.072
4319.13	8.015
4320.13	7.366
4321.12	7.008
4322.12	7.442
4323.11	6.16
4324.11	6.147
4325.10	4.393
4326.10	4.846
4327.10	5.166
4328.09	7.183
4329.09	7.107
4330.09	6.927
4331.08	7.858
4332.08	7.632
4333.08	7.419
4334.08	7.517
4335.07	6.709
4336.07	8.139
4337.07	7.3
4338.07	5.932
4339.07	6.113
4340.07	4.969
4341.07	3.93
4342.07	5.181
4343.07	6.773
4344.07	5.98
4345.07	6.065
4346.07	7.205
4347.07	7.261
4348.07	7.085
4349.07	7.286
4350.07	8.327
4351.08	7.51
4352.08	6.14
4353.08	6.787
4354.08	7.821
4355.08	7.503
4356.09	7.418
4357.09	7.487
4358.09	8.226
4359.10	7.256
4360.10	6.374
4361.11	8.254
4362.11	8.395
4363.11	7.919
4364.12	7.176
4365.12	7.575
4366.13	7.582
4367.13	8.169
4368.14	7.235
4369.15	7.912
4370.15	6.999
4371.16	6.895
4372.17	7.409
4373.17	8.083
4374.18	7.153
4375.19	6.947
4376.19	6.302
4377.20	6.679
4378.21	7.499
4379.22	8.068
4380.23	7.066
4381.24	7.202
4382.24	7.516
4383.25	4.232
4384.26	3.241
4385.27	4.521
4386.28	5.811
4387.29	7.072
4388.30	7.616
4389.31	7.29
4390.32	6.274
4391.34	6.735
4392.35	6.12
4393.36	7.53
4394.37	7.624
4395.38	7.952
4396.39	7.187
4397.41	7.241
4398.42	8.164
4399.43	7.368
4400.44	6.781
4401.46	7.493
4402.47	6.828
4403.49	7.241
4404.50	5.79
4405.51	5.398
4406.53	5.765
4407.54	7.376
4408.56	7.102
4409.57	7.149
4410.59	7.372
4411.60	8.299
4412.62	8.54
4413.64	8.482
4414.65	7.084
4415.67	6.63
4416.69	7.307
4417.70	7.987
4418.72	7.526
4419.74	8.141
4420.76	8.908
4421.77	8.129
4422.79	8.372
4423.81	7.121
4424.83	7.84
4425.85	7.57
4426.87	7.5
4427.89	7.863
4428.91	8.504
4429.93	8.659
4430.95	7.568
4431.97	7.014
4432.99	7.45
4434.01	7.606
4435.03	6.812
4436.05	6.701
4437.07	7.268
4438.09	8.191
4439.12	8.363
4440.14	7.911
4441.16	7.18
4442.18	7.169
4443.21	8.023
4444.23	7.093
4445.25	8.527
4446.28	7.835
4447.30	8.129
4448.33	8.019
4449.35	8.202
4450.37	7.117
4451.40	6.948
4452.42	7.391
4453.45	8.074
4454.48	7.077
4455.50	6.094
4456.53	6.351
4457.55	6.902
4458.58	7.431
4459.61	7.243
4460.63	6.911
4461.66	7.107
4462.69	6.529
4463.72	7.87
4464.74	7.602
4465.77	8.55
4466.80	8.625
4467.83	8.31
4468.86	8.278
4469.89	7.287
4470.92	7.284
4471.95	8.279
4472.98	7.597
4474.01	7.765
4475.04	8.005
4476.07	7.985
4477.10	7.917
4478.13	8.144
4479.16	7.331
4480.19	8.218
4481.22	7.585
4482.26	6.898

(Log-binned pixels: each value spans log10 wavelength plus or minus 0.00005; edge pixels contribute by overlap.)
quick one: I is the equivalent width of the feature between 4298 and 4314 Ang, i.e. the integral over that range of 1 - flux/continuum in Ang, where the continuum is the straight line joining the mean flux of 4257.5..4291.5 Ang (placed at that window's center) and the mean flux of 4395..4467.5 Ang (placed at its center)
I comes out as 5.2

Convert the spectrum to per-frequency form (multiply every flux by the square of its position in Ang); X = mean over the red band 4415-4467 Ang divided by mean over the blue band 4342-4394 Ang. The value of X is 1.1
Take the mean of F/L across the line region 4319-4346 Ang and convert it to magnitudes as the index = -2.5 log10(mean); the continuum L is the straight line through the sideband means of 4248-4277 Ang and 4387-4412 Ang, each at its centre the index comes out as 0.06 mag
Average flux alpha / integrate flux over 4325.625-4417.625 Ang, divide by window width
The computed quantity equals 6.99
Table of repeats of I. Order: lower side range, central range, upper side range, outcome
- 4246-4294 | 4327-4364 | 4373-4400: -1.4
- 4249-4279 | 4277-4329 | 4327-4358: 6.5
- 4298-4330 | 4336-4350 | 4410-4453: -0.6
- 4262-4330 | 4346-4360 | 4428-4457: -1.4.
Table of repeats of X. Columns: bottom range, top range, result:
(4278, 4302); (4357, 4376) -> 1.27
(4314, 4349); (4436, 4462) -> 1.18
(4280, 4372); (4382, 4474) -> 1.19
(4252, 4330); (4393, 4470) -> 1.29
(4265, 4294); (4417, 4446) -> 1.26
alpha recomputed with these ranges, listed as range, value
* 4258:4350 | 6.27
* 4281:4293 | 6.29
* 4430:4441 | 7.53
